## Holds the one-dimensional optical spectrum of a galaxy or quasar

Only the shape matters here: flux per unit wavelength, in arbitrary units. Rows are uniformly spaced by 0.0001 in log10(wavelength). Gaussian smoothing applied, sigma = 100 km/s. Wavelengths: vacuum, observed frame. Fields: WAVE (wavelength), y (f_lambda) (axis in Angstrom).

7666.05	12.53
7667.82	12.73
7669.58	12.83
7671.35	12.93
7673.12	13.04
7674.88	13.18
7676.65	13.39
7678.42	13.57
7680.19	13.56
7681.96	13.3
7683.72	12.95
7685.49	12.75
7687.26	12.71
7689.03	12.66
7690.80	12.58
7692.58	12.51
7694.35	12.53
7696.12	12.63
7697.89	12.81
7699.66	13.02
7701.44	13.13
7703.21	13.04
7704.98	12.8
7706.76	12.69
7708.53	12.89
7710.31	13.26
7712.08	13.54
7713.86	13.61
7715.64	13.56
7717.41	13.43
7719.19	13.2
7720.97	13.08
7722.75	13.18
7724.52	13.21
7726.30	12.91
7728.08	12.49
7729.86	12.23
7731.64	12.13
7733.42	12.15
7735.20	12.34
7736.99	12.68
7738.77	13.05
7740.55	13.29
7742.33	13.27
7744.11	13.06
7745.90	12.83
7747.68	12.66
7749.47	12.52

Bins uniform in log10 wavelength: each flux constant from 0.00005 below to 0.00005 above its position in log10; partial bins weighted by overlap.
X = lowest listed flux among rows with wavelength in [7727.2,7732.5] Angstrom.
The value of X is 12.13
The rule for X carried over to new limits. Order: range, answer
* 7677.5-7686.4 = 12.75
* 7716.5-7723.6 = 13.08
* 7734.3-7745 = 12.34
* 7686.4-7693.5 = 12.51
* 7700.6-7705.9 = 12.8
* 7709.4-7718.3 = 13.26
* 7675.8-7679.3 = 13.39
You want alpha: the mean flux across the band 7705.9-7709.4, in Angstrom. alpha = 12.8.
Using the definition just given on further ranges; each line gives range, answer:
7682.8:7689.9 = 12.8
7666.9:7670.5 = 12.8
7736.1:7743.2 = 13.1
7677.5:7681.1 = 13.5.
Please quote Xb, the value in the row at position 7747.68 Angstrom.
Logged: 12.66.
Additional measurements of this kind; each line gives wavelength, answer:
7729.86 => 12.23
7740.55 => 13.29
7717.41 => 13.43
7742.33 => 13.27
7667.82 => 12.73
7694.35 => 12.53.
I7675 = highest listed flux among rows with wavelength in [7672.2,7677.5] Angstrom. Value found 13.39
